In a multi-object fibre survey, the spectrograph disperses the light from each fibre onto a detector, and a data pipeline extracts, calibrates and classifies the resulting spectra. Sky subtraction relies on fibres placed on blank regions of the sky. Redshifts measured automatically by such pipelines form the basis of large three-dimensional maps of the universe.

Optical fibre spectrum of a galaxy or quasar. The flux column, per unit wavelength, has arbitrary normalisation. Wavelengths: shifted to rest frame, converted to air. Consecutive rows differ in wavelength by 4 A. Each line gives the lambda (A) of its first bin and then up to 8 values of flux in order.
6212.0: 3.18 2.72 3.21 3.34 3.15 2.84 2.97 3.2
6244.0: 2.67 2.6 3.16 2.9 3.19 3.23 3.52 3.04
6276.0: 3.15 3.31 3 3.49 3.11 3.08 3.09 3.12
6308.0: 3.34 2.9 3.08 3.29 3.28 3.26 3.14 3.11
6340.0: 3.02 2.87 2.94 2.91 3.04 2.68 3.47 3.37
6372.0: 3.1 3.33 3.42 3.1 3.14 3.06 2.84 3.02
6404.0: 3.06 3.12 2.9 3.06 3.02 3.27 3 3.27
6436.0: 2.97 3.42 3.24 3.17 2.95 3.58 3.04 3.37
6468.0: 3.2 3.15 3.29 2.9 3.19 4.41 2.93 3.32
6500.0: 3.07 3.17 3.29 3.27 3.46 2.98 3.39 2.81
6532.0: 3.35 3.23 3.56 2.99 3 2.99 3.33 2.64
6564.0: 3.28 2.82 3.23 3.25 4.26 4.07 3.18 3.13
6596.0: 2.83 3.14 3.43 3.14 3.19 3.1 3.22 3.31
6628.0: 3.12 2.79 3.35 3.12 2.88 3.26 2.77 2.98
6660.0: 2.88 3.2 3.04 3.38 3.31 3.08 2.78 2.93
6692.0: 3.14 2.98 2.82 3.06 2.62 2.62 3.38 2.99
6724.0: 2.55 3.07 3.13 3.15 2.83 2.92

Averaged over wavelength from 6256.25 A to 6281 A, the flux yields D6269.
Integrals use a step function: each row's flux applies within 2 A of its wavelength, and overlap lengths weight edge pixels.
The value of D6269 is 3.21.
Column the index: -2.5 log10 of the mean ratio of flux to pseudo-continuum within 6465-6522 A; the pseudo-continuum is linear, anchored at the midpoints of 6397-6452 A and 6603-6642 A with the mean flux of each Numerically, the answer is -0.045 mag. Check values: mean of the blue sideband 3.11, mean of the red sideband 3.17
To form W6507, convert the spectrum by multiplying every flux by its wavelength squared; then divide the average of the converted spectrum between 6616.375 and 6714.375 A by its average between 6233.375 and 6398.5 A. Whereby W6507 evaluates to 1.08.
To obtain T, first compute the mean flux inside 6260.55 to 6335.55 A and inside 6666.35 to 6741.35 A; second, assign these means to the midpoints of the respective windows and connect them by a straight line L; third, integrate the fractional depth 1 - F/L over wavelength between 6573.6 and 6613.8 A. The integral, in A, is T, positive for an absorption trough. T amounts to -4.1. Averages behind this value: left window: 3.19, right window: 2.99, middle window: 3.36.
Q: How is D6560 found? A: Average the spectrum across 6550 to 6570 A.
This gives 3.01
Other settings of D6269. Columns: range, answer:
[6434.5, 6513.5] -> 3.25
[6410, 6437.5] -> 3.07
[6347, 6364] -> 2.96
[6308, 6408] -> 3.11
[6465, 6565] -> 3.21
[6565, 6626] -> 3.29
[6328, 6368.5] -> 3.05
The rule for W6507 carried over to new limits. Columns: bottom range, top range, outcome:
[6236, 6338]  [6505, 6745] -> 1.11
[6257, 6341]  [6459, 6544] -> 1.09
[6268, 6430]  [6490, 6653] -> 1.10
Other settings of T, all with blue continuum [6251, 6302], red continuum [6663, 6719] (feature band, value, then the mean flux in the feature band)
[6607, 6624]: -0.7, 3.18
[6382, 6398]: 0.5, 3.03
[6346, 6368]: 0.7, 3.04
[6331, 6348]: 0.7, 3.02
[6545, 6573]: 0.3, 3.03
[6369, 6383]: -0.6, 3.28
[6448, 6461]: -0.4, 3.2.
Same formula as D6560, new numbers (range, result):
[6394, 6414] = 2.99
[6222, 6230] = 3.25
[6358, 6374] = 3.15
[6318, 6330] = 3.28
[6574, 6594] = 3.58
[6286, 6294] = 3.3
